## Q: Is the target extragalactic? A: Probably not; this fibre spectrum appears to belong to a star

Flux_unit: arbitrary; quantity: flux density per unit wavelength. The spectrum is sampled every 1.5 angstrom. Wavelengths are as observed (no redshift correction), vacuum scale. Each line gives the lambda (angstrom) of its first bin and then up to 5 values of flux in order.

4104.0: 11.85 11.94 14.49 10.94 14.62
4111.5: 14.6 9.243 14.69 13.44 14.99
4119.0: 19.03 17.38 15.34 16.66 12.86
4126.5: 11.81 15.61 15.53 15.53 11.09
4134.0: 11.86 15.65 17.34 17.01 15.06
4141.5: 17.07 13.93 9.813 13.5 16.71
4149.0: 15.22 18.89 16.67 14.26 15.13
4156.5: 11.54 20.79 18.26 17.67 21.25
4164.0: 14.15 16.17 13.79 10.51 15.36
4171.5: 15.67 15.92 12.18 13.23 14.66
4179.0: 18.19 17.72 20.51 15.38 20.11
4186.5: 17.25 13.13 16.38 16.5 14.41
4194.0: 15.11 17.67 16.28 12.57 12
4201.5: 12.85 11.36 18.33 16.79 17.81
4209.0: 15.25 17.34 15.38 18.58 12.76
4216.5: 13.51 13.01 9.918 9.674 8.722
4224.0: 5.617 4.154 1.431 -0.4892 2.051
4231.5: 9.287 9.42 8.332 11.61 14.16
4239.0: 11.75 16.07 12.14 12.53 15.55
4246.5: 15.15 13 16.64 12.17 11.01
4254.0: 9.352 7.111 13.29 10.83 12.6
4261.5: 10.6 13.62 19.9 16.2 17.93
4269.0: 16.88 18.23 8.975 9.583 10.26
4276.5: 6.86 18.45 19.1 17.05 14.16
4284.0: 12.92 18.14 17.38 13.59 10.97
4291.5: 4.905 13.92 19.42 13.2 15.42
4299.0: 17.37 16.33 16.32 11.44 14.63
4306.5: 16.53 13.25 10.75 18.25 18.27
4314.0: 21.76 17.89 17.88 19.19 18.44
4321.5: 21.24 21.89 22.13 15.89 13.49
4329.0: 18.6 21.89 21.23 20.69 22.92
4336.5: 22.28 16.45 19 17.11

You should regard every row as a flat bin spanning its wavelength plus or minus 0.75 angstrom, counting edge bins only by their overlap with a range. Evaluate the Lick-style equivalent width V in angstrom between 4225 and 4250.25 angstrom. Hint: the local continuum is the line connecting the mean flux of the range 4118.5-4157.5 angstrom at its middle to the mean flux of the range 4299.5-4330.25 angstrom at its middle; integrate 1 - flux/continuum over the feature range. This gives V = 9.5 angstrom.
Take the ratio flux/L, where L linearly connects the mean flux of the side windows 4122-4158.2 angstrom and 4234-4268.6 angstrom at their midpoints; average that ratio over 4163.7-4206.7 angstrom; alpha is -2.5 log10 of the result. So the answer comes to -0.08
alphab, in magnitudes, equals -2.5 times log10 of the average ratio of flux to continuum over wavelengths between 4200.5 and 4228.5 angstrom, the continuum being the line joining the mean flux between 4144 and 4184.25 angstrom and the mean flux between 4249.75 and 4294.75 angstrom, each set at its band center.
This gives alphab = 0.22 mag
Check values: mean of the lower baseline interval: 15.7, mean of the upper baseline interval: 13.5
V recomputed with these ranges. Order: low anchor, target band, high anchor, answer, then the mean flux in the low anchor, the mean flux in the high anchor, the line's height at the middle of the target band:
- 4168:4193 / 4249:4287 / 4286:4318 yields 4.1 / 15.8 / 15.3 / 15.4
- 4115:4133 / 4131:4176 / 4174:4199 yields 0.7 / 15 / 16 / 15.5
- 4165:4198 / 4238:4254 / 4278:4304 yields 1.9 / 15.7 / 14.9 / 15.3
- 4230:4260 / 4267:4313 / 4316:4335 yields 4.5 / 11.8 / 19.5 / 16.1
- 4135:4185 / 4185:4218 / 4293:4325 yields 1.6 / 15.8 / 17.1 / 16.2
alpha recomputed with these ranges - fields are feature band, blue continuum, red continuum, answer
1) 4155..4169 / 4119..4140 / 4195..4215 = -0.06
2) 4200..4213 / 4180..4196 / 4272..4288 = 0.05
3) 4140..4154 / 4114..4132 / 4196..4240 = -0.07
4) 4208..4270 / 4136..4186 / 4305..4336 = 0.40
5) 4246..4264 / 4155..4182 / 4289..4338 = 0.34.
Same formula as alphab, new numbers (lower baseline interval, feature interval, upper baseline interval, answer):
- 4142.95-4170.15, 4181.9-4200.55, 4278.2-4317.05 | -0.02 mag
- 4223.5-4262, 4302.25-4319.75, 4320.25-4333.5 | 0.09 mag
